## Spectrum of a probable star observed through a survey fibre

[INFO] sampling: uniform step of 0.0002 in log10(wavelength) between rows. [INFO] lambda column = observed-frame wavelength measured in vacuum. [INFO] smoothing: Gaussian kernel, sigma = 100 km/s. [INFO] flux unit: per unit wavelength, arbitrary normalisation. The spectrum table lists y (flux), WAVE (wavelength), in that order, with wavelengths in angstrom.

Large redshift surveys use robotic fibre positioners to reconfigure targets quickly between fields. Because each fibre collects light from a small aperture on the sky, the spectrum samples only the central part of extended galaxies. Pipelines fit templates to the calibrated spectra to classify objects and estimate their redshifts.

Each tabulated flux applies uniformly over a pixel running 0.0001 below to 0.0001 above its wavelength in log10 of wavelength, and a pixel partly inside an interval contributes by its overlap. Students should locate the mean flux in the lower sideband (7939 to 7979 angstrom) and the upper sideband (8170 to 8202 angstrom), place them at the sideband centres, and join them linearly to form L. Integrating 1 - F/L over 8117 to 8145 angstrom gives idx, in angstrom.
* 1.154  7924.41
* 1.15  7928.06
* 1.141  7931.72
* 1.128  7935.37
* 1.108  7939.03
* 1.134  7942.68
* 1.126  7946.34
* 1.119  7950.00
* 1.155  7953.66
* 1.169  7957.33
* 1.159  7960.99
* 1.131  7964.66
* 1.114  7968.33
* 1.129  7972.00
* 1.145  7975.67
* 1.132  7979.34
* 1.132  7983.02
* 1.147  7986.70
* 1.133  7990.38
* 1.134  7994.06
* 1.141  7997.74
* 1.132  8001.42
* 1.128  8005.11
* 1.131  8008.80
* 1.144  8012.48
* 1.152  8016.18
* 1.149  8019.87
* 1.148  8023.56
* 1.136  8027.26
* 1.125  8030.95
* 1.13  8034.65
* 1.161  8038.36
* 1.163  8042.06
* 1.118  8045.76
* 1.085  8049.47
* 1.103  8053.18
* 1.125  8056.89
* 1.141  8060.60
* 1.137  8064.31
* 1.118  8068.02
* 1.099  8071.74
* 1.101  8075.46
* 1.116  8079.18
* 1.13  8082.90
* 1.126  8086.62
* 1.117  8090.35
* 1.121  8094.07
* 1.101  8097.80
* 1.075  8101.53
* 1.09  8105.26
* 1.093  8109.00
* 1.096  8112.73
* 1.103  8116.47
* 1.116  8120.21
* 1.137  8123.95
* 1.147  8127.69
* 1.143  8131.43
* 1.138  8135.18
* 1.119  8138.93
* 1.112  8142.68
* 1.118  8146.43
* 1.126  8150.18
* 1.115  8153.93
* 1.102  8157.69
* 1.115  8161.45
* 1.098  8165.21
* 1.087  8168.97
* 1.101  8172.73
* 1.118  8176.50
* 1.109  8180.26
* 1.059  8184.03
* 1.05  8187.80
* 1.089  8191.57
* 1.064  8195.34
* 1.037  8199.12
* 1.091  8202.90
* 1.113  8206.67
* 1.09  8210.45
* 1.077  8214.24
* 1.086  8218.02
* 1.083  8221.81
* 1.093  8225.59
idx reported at -0.9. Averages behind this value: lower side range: 1.14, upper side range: 1.08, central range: 1.13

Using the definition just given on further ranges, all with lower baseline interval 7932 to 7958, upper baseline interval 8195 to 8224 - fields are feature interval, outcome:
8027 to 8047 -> -0.44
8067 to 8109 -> -0.10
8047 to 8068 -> -0.14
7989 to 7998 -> -0.09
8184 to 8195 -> 0.18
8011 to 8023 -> -0.32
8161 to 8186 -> -0.20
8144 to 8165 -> -0.42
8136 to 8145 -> -0.19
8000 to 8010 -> -0.08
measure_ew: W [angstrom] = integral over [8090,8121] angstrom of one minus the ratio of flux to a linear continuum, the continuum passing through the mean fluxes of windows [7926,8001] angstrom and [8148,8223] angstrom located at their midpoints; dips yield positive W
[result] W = 0.2 angstrom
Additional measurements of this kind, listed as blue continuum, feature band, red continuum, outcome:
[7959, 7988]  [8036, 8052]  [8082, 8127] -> -0.1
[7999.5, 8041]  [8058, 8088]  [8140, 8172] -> 0.2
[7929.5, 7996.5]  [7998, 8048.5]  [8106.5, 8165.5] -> -0.4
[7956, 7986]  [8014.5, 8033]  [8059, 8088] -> -0.2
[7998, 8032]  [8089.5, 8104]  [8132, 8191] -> 0.2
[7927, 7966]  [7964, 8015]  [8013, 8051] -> 0.2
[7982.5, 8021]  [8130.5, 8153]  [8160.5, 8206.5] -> -0.6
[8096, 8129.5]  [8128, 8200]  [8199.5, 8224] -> -0.4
